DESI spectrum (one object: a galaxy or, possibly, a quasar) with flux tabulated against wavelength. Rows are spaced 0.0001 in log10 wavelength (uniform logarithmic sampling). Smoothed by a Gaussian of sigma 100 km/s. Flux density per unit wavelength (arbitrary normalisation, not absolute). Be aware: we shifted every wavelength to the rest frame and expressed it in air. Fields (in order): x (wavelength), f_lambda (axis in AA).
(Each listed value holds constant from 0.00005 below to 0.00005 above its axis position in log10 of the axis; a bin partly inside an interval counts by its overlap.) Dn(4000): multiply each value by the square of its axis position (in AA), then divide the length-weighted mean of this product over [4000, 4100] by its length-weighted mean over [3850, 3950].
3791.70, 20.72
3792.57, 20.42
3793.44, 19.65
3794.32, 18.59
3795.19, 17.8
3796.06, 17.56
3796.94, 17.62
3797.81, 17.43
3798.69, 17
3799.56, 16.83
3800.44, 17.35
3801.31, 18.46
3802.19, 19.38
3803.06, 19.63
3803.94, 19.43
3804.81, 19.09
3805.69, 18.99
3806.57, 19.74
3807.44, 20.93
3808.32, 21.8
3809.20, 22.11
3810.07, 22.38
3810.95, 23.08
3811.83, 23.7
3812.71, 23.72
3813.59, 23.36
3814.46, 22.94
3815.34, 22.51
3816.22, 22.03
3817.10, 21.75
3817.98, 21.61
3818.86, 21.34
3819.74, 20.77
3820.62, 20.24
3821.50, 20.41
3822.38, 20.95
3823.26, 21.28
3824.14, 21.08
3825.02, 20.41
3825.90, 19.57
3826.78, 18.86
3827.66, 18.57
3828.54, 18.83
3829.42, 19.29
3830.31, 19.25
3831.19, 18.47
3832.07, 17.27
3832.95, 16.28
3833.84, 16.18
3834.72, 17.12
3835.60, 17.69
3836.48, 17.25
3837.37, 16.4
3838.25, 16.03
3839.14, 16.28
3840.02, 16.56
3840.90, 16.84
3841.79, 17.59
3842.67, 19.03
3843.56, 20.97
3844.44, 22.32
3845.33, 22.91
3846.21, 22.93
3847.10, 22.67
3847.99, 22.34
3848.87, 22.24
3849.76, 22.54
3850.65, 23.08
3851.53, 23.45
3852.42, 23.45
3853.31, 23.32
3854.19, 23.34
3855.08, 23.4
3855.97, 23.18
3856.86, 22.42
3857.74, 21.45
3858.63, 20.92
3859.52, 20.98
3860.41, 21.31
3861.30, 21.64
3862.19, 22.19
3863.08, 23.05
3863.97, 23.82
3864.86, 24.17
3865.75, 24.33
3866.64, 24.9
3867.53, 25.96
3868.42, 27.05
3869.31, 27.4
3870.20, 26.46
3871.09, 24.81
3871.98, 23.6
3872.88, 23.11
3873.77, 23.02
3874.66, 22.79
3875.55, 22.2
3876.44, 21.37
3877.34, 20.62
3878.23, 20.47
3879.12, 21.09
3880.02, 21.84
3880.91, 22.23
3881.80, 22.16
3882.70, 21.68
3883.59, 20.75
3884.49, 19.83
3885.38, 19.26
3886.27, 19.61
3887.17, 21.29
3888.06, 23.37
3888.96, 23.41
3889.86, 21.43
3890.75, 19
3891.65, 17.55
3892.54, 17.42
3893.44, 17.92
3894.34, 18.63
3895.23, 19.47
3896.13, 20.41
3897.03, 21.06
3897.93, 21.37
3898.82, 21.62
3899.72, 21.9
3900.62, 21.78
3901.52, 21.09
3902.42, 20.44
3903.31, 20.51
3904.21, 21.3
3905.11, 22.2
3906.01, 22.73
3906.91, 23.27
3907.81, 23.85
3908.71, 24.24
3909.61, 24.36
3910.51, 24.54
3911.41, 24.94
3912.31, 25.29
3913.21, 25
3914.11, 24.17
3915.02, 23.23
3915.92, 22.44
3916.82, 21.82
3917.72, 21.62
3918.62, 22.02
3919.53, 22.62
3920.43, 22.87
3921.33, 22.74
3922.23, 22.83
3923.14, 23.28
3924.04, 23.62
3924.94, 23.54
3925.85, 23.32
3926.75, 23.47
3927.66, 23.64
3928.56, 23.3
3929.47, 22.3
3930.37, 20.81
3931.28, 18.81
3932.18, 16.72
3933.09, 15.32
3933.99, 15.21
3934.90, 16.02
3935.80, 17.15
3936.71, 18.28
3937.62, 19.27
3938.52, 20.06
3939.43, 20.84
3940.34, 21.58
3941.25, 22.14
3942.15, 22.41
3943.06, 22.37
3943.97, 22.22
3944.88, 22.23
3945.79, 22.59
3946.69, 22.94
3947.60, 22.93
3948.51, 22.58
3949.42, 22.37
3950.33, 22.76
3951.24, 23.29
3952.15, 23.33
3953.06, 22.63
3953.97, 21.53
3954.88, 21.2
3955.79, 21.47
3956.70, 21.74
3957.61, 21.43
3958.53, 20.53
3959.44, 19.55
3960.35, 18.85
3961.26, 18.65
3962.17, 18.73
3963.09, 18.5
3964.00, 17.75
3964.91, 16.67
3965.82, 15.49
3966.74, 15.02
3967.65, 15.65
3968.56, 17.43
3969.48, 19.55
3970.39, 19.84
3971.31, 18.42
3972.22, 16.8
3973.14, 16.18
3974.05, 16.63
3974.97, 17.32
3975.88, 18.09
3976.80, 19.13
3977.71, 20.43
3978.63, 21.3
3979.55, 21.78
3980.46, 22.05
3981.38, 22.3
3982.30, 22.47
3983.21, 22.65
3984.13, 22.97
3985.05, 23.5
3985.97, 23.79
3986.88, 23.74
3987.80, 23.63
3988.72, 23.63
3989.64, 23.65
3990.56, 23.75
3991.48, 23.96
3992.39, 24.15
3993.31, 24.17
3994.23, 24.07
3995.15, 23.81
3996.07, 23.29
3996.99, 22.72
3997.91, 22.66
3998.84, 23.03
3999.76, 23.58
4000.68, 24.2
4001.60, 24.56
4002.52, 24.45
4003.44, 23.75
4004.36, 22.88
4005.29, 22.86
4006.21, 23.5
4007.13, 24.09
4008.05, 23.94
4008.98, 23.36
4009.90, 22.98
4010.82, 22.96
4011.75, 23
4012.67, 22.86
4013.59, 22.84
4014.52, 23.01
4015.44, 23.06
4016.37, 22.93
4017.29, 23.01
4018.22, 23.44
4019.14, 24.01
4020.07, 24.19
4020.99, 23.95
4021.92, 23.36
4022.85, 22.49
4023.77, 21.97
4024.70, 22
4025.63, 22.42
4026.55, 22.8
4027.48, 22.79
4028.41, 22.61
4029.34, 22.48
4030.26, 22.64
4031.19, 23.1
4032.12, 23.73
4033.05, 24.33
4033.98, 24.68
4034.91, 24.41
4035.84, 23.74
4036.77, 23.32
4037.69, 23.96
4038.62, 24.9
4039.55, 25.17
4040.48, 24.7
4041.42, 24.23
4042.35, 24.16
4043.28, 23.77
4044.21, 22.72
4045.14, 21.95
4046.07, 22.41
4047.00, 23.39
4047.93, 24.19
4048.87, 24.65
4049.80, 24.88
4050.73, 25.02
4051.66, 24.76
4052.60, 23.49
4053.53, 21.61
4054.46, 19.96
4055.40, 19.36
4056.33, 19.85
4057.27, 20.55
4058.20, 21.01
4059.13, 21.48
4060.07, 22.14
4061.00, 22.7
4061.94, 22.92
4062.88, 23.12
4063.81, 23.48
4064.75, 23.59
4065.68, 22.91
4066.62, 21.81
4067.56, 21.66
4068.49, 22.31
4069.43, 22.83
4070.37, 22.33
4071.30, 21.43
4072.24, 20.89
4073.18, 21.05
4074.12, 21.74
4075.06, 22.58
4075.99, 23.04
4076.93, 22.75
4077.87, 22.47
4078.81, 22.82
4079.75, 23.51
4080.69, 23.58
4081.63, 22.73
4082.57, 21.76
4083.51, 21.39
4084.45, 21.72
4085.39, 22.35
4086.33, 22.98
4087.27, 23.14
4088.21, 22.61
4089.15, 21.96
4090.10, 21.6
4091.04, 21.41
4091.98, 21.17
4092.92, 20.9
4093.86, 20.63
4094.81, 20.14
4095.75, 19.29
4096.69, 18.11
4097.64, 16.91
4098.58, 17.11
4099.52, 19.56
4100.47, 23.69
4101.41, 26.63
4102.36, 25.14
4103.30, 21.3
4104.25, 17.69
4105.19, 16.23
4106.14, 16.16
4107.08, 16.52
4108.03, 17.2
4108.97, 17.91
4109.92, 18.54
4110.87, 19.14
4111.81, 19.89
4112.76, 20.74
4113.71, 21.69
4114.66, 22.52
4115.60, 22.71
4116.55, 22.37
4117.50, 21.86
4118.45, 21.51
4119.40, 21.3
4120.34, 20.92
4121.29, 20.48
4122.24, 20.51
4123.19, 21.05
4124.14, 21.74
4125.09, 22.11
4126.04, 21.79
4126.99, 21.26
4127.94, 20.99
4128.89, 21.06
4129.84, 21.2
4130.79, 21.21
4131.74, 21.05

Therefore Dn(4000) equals 1.1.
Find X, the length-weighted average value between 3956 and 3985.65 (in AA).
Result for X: 19.3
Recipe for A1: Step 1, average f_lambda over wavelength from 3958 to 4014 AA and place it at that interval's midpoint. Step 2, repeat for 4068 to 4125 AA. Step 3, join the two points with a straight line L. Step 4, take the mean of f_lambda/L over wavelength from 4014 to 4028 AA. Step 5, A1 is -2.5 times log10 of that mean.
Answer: -0.084 mag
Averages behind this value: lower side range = 21.4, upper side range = 21.1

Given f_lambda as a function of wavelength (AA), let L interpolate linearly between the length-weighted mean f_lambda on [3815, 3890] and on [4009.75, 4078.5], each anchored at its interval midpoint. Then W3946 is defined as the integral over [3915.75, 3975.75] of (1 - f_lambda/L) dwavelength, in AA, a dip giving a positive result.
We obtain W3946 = 4.5 AA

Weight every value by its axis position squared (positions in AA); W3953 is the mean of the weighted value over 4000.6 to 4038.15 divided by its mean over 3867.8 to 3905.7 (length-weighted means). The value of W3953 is 1.16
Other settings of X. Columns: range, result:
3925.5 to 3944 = 20.2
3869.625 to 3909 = 21.5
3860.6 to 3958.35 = 21.9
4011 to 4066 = 23.1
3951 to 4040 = 22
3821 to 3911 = 21.2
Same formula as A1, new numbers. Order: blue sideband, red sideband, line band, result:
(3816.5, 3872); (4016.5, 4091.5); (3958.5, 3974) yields 0.238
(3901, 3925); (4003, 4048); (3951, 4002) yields 0.107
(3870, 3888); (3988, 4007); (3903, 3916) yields -0.056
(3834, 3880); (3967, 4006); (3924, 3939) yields 0.096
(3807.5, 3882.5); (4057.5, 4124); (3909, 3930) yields -0.095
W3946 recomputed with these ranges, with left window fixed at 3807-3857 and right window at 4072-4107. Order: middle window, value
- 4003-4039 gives -3.7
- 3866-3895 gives -1.7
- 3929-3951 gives 0.5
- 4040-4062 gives -1.6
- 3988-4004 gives -2.0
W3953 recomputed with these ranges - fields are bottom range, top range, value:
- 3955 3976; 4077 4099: 1.24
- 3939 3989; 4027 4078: 1.16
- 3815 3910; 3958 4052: 1.13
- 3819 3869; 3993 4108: 1.20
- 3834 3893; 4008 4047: 1.18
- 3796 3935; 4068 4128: 1.12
